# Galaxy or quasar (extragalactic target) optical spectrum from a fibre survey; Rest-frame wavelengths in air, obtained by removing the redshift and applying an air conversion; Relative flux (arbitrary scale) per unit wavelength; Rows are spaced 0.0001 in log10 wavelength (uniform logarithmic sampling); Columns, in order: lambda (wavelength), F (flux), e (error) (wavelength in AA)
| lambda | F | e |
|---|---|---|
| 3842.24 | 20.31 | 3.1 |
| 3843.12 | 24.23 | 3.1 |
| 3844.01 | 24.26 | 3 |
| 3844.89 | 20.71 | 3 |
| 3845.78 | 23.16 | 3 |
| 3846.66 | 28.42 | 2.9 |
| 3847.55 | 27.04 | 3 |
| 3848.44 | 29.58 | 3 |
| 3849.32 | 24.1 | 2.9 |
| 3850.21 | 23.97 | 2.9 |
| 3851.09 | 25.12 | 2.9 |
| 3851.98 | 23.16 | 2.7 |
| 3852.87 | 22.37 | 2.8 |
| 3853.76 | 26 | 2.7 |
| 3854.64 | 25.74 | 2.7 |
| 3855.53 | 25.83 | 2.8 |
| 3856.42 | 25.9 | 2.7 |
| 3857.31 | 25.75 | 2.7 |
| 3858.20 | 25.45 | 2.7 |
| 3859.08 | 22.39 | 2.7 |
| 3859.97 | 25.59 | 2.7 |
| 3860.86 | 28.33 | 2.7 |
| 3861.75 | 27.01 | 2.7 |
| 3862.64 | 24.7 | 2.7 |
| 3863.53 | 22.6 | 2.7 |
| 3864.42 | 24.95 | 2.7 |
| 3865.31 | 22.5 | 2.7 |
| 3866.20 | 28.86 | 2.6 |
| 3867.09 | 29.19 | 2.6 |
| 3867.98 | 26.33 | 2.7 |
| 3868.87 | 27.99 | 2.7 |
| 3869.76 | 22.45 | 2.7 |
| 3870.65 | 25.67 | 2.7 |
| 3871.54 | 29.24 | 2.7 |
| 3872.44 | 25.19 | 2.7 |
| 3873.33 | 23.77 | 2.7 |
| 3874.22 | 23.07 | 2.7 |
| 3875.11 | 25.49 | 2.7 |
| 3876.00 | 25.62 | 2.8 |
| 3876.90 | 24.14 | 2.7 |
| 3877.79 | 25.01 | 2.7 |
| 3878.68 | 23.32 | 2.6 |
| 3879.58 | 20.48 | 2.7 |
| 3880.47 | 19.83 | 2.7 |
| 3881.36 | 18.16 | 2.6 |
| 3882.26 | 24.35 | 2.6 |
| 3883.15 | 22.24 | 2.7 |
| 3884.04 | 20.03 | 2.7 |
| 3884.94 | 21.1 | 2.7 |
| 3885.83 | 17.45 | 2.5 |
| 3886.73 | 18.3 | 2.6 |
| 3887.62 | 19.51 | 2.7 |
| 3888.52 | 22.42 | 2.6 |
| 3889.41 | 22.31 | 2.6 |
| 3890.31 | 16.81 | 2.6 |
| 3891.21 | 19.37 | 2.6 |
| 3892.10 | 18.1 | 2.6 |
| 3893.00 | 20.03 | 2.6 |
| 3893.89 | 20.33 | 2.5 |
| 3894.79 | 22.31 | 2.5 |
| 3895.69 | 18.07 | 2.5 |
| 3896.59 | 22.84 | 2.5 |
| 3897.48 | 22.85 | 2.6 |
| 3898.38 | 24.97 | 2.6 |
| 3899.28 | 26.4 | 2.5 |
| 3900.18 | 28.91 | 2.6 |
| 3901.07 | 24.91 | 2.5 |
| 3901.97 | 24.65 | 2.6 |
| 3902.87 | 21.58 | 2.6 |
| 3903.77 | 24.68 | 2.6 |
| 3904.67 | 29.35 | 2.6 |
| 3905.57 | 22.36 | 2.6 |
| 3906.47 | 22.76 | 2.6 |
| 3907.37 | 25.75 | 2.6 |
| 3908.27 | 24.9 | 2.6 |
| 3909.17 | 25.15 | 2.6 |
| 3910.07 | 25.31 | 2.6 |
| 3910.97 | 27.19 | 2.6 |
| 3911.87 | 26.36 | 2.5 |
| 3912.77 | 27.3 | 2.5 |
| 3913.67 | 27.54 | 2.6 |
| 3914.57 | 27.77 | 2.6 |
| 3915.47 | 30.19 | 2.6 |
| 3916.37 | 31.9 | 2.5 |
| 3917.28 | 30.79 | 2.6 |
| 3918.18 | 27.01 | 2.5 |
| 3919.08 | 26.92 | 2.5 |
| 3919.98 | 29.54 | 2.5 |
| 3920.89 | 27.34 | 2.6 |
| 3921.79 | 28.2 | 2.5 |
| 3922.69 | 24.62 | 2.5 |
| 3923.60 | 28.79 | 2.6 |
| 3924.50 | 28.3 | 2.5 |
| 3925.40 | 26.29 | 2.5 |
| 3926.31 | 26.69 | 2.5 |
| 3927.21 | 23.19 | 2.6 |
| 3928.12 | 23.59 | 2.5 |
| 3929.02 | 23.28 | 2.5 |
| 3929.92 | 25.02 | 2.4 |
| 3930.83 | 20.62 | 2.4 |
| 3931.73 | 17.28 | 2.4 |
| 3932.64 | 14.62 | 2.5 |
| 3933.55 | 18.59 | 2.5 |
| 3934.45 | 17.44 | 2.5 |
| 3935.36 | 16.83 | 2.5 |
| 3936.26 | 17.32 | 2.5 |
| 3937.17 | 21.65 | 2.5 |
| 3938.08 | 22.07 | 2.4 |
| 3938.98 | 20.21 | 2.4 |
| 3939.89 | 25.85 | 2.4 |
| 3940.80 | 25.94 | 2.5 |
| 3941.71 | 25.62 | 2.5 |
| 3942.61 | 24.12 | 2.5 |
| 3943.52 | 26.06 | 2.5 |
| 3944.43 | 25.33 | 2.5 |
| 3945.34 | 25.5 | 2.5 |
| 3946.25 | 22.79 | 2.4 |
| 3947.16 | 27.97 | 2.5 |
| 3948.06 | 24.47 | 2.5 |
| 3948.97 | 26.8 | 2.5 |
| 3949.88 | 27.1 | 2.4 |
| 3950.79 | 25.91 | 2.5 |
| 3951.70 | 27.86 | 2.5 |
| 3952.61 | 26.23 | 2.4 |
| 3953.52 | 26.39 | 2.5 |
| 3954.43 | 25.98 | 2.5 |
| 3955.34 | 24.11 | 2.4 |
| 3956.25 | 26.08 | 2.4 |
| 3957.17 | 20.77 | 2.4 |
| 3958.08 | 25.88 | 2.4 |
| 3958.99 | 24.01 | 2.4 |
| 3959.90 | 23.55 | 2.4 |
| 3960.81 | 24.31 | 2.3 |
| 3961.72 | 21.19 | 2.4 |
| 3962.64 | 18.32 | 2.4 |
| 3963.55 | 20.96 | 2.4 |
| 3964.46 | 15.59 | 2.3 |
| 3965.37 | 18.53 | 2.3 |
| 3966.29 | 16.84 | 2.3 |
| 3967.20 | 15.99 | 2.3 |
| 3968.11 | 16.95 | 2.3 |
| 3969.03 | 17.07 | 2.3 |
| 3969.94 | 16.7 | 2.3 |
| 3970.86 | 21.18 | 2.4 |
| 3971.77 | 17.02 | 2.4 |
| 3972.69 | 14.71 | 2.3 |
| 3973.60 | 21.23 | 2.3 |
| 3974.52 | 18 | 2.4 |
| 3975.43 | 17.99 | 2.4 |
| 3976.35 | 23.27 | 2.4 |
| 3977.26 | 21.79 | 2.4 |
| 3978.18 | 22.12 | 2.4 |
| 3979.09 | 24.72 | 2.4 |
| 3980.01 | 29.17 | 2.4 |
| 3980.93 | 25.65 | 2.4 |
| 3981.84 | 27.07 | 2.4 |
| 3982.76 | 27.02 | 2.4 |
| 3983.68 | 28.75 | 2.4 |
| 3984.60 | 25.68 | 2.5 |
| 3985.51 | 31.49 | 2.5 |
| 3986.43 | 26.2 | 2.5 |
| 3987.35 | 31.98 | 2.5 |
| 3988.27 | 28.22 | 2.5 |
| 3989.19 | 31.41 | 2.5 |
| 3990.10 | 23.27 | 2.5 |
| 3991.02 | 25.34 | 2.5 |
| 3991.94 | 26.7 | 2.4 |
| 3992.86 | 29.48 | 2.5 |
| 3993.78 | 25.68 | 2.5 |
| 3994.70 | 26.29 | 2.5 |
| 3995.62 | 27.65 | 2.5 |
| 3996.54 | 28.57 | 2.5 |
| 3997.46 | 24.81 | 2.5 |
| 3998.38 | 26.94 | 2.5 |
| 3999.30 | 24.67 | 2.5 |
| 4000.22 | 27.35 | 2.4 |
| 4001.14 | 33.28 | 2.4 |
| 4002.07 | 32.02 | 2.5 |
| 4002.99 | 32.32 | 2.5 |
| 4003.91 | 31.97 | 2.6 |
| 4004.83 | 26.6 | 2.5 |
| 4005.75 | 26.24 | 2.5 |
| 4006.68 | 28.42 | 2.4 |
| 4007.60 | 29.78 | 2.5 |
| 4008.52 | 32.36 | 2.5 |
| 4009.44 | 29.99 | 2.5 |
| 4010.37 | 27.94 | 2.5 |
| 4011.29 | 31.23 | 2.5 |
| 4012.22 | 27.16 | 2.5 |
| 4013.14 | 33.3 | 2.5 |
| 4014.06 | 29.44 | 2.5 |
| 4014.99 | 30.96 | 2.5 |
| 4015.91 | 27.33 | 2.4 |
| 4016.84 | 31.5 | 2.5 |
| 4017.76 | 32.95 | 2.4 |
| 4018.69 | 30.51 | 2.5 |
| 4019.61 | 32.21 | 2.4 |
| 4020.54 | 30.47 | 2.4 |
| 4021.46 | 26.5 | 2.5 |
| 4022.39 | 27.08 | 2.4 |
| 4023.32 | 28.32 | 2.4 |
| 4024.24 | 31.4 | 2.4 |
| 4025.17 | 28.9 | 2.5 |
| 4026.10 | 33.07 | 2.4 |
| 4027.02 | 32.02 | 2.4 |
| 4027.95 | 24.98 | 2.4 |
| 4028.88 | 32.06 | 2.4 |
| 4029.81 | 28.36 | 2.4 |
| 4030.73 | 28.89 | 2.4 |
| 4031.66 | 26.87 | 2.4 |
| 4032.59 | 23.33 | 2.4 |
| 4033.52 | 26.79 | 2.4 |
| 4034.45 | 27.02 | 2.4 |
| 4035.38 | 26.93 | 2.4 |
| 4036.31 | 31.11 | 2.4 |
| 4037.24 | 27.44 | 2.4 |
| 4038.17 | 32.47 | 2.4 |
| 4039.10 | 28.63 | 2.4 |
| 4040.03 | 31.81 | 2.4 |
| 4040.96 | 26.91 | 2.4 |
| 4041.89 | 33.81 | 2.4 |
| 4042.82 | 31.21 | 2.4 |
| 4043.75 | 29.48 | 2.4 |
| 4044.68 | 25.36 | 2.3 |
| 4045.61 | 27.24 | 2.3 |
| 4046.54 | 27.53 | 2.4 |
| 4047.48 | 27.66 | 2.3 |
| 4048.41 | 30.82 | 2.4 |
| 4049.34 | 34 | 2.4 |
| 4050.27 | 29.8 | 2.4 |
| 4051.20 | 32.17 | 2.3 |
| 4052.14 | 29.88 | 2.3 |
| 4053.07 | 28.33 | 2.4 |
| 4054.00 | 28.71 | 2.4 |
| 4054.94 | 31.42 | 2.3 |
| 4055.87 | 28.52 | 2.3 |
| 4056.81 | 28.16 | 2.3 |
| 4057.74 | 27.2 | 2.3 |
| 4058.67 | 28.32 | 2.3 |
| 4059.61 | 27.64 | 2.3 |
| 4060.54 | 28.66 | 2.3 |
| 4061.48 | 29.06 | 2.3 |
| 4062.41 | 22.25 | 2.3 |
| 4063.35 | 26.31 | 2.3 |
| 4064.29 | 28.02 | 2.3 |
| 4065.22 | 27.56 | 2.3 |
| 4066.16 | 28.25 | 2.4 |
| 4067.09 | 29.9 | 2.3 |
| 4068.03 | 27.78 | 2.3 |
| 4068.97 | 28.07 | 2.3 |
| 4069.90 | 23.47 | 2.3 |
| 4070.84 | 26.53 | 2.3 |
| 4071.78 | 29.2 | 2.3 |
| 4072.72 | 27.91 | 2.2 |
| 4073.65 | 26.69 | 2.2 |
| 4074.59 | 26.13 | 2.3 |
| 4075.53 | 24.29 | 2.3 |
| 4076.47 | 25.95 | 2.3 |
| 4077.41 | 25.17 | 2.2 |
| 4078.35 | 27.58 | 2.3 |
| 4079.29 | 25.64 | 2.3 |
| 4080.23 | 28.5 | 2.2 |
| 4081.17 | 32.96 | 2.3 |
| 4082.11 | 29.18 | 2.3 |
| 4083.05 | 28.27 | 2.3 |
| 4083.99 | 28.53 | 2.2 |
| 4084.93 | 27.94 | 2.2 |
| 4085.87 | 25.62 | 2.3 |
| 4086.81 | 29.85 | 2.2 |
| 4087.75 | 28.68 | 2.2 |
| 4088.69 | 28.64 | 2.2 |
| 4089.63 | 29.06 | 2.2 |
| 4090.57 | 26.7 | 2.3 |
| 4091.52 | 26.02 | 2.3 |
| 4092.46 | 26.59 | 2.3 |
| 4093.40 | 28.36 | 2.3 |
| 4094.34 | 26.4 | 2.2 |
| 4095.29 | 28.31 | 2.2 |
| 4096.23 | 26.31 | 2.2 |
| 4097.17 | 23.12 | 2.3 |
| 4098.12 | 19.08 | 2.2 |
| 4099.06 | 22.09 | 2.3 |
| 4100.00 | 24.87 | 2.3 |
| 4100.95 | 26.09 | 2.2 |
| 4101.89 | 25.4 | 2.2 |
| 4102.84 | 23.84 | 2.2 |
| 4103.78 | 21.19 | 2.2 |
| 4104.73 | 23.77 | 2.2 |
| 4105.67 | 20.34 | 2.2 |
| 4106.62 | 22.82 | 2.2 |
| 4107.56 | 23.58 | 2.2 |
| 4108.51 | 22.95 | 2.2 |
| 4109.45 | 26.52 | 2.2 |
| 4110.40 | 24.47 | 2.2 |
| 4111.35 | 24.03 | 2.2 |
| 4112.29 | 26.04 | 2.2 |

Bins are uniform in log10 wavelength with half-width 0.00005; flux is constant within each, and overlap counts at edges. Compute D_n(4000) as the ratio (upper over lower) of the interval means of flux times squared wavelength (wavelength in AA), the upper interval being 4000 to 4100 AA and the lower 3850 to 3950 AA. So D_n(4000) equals 1.27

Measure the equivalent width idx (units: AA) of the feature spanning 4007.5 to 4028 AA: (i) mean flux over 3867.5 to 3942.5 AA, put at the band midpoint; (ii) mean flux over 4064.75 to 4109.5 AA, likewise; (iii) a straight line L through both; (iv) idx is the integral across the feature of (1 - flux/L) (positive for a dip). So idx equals -3.9 AA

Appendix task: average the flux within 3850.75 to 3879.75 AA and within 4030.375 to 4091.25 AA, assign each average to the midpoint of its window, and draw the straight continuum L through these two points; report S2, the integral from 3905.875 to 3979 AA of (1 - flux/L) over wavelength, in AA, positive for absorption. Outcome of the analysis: 8.1 AA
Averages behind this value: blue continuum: 25.2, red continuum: 28.2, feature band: 23.4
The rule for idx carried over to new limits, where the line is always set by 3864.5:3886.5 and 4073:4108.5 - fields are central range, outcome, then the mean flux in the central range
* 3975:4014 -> -4.18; 27.7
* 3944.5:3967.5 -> 1.12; 23.4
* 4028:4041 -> -1.53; 28.4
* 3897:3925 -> -2.83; 26.6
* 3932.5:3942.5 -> 1.46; 20.9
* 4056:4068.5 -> -0.94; 27.6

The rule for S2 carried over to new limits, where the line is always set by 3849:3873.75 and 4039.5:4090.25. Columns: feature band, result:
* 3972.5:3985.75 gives 1.5 AA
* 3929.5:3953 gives 3.1 AA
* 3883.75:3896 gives 2.9 AA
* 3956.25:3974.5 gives 4.9 AA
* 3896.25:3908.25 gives 0.5 AA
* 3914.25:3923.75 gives -0.8 AA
